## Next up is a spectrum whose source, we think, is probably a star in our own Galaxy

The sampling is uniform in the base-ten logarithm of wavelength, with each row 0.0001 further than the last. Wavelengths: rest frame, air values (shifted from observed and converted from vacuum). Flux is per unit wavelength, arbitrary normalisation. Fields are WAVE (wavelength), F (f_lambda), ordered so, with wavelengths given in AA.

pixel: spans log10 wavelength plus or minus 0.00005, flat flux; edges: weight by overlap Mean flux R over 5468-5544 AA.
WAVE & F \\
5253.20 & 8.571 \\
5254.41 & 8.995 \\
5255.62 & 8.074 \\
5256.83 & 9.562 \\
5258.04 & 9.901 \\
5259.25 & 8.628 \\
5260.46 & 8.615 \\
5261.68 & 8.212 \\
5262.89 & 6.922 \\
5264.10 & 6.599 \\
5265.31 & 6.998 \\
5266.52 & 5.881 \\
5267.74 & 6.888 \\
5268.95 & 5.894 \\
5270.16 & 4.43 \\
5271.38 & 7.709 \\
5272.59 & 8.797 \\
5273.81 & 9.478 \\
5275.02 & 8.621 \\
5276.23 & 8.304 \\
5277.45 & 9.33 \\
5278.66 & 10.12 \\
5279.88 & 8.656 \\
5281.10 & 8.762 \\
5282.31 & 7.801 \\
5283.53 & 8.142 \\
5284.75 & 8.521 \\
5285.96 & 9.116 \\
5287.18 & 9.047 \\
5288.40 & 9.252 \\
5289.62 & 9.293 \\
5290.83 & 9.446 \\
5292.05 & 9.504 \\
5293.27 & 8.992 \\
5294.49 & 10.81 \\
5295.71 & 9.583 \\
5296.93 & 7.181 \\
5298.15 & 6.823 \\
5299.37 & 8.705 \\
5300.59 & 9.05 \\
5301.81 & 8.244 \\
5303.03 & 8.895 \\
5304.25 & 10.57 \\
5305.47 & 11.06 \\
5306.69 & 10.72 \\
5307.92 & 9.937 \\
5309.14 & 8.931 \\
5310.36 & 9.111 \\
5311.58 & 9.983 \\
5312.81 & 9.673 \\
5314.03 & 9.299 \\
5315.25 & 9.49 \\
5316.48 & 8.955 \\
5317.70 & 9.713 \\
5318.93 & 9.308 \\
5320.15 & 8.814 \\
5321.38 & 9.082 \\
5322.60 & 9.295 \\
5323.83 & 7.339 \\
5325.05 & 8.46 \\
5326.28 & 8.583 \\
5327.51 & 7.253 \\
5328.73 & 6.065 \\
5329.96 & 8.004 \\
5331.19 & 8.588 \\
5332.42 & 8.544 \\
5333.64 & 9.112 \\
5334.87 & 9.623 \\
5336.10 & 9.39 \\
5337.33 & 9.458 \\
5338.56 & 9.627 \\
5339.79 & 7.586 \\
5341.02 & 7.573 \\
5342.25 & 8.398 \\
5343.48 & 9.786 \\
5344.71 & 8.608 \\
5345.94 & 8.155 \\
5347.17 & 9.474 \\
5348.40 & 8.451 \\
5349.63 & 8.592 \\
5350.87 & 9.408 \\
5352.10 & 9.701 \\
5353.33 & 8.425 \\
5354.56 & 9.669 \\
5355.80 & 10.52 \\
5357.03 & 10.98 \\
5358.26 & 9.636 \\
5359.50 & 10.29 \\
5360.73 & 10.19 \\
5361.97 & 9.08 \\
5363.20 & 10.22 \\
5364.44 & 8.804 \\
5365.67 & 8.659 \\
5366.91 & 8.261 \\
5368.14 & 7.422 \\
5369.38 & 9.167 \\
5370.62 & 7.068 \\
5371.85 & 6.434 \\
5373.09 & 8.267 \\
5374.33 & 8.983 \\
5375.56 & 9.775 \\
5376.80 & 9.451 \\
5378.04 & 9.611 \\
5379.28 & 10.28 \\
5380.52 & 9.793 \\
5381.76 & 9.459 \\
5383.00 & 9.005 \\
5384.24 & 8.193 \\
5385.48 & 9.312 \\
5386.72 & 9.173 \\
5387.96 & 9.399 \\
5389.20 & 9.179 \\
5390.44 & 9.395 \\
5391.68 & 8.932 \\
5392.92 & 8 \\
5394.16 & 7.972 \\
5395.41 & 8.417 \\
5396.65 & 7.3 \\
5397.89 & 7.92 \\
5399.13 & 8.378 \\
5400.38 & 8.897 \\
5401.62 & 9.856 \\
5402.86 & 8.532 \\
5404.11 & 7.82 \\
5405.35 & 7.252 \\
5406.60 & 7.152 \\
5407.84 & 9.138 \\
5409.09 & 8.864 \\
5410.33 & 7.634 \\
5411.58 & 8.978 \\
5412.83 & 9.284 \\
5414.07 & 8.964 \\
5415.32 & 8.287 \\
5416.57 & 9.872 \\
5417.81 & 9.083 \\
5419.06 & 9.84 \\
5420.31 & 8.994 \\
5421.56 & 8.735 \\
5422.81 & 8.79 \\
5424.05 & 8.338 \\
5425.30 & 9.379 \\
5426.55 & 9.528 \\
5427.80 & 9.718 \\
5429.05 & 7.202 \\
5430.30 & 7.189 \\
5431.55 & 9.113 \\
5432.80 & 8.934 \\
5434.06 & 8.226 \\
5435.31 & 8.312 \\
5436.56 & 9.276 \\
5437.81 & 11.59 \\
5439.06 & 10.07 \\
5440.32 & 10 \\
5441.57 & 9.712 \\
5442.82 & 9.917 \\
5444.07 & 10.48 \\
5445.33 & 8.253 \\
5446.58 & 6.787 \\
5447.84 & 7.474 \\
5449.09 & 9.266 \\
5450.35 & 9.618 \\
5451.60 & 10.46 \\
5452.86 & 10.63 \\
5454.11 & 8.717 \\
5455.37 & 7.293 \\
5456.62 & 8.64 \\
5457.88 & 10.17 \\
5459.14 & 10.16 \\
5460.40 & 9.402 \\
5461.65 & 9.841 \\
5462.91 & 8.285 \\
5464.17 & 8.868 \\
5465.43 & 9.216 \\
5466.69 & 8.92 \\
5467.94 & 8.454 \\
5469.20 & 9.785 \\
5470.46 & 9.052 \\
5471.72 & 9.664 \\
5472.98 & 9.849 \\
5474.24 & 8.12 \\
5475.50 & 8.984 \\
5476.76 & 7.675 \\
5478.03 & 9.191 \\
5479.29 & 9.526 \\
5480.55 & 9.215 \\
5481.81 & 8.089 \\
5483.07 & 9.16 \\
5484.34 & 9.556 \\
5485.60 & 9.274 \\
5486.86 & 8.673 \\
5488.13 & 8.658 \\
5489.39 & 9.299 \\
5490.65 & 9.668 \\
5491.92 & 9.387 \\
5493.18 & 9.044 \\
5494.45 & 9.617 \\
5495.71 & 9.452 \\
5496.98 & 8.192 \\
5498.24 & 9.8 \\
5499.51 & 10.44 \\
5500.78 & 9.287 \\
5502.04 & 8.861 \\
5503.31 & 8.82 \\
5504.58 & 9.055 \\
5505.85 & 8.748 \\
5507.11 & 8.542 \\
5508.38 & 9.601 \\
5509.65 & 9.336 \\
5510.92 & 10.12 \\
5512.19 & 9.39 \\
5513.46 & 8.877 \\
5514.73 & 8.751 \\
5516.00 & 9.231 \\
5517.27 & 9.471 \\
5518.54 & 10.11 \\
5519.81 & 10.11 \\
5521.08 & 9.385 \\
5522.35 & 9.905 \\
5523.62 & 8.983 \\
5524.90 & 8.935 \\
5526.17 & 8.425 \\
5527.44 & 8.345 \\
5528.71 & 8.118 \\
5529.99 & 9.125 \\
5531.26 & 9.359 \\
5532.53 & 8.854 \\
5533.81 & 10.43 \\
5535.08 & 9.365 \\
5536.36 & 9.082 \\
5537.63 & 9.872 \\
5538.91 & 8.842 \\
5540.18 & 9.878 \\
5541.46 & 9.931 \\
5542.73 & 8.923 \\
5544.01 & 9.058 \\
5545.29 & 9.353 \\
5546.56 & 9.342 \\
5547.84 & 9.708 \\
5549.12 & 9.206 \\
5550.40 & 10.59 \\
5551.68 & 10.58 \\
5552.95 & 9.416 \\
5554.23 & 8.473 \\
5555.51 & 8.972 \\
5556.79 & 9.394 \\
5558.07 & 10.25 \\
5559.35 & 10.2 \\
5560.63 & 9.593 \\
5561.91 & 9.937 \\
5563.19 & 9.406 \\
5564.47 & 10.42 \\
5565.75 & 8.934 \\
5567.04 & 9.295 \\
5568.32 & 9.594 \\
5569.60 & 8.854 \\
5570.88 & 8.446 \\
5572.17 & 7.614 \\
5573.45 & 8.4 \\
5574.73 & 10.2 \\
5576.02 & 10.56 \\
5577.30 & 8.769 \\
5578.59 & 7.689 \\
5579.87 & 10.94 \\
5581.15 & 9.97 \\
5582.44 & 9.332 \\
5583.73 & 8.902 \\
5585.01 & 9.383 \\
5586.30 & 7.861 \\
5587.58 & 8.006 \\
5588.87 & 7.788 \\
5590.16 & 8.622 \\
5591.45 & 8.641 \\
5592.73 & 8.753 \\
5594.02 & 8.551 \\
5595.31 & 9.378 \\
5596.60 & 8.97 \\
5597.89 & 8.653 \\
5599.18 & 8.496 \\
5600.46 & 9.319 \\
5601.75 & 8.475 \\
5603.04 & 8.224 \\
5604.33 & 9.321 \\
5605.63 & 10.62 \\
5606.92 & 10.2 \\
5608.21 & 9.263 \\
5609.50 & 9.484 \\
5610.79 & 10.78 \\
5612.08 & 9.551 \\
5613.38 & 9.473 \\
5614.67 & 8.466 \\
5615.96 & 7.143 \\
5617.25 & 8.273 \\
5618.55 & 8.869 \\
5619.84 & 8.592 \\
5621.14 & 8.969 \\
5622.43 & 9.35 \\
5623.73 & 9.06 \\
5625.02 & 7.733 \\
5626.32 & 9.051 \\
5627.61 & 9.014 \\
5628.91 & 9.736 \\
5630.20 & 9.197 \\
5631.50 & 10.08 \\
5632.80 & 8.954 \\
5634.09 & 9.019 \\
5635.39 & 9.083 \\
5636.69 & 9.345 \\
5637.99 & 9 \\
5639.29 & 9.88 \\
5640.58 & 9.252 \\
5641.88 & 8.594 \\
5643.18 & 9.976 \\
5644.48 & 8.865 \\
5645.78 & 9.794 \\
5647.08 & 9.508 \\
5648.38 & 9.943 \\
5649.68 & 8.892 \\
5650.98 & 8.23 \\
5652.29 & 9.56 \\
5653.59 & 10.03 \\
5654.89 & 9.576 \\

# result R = 9.2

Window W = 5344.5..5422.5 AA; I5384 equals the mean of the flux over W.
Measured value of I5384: 8.9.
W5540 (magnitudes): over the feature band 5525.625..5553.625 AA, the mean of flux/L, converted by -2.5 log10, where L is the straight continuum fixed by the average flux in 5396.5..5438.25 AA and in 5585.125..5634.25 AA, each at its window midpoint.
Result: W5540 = -0.06 mag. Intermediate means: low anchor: 8.72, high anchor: 8.95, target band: 9.36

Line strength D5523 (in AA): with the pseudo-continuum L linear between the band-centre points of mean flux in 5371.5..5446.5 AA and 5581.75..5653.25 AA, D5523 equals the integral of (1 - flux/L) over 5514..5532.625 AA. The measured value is -0.4 AA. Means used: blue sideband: 8.89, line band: 9.15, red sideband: 9.05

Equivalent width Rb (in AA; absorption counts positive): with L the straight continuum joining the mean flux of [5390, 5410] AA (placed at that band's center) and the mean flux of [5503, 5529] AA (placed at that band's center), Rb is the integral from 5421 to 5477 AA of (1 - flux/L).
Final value -2.5 AA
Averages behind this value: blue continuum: 8.35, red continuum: 9.17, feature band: 9.08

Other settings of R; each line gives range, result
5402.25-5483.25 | 8.97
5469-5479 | 9.02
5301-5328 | 9.22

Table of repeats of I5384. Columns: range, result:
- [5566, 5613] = 9.08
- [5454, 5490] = 9.03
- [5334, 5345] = 8.9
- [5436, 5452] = 9.44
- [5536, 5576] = 9.43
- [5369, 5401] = 8.76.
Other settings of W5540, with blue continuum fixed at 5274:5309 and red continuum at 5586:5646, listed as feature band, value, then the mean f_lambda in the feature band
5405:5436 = 0.05 mag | 8.68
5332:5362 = -0.02 mag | 9.22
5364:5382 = 0.04 mag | 8.75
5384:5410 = 0.07 mag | 8.52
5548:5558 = -0.06 mag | 9.57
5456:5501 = -0.02 mag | 9.18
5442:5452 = 0.00 mag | 9.02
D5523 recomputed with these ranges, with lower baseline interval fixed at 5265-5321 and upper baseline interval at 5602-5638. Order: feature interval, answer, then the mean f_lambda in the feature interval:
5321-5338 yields 0.7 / 8.48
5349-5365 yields -1.4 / 9.65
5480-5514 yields -0.7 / 9.19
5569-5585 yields -0.1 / 9.15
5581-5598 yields 0.7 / 8.74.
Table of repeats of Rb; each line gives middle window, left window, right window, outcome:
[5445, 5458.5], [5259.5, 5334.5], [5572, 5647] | 0.0 AA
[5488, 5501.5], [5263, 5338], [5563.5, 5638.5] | -0.7 AA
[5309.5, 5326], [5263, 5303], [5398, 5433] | -1.4 AA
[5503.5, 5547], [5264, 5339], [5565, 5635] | -1.5 AA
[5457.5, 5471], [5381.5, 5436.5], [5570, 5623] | -0.8 AA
